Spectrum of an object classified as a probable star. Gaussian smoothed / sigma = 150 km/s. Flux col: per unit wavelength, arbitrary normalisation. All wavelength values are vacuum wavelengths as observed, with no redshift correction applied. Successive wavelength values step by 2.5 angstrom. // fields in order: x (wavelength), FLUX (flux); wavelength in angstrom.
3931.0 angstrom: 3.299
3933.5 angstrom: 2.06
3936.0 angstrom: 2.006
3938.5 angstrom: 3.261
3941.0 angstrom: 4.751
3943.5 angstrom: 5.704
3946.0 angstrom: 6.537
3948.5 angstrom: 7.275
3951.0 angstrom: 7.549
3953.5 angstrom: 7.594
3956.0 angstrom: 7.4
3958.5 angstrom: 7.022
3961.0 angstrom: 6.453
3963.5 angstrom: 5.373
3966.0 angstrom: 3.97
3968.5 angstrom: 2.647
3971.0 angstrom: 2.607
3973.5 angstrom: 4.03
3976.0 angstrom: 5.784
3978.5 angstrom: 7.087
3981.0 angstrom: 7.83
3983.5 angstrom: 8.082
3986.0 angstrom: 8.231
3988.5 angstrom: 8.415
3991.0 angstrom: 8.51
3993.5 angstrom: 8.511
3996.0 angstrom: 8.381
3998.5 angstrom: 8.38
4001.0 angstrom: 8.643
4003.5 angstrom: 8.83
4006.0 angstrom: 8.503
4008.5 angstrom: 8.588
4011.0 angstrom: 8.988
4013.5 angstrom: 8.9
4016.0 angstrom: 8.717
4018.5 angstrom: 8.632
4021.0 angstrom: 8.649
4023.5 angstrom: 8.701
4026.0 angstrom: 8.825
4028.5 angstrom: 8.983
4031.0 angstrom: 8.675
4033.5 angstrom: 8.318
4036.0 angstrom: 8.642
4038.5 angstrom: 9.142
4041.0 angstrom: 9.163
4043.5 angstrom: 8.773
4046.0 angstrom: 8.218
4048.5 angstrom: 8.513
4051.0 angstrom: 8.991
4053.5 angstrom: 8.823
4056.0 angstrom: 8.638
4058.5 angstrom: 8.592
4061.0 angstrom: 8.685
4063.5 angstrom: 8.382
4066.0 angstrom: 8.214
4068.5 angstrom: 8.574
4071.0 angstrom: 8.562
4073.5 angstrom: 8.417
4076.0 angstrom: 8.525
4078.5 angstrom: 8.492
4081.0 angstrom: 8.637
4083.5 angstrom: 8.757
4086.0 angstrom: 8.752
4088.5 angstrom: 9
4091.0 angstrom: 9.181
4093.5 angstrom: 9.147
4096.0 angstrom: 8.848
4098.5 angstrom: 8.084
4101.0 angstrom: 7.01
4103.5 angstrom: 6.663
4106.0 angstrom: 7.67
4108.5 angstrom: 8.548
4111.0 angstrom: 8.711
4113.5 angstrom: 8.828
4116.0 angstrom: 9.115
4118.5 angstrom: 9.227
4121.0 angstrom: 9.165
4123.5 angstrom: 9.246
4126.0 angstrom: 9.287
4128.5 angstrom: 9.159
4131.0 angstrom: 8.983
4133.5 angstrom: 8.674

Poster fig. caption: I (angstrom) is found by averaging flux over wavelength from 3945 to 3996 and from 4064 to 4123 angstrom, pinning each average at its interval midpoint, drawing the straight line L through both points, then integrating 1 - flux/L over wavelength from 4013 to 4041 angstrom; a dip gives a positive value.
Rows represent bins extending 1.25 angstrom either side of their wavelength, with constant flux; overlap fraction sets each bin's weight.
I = -4.8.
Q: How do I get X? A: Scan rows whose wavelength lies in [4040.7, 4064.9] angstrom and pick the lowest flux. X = 8.218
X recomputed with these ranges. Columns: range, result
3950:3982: 2.607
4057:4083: 8.214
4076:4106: 6.663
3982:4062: 8.082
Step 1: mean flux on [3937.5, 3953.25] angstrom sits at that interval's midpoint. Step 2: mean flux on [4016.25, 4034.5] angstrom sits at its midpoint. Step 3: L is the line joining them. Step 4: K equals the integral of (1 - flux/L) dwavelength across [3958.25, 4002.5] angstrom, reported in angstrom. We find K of 3.5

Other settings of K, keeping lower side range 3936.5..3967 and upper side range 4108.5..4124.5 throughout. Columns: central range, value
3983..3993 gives -2.5 angstrom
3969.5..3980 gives 2.5 angstrom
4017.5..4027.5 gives -2.0 angstrom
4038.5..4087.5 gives -3.8 angstrom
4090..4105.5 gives 1.0 angstrom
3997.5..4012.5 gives -3.7 angstrom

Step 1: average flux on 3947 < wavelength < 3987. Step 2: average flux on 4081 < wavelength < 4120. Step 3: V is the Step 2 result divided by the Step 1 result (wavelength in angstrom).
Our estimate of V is 1.38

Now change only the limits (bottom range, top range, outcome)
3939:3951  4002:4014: 1.45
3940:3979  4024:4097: 1.52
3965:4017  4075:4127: 1.18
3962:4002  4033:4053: 1.32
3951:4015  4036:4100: 1.21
